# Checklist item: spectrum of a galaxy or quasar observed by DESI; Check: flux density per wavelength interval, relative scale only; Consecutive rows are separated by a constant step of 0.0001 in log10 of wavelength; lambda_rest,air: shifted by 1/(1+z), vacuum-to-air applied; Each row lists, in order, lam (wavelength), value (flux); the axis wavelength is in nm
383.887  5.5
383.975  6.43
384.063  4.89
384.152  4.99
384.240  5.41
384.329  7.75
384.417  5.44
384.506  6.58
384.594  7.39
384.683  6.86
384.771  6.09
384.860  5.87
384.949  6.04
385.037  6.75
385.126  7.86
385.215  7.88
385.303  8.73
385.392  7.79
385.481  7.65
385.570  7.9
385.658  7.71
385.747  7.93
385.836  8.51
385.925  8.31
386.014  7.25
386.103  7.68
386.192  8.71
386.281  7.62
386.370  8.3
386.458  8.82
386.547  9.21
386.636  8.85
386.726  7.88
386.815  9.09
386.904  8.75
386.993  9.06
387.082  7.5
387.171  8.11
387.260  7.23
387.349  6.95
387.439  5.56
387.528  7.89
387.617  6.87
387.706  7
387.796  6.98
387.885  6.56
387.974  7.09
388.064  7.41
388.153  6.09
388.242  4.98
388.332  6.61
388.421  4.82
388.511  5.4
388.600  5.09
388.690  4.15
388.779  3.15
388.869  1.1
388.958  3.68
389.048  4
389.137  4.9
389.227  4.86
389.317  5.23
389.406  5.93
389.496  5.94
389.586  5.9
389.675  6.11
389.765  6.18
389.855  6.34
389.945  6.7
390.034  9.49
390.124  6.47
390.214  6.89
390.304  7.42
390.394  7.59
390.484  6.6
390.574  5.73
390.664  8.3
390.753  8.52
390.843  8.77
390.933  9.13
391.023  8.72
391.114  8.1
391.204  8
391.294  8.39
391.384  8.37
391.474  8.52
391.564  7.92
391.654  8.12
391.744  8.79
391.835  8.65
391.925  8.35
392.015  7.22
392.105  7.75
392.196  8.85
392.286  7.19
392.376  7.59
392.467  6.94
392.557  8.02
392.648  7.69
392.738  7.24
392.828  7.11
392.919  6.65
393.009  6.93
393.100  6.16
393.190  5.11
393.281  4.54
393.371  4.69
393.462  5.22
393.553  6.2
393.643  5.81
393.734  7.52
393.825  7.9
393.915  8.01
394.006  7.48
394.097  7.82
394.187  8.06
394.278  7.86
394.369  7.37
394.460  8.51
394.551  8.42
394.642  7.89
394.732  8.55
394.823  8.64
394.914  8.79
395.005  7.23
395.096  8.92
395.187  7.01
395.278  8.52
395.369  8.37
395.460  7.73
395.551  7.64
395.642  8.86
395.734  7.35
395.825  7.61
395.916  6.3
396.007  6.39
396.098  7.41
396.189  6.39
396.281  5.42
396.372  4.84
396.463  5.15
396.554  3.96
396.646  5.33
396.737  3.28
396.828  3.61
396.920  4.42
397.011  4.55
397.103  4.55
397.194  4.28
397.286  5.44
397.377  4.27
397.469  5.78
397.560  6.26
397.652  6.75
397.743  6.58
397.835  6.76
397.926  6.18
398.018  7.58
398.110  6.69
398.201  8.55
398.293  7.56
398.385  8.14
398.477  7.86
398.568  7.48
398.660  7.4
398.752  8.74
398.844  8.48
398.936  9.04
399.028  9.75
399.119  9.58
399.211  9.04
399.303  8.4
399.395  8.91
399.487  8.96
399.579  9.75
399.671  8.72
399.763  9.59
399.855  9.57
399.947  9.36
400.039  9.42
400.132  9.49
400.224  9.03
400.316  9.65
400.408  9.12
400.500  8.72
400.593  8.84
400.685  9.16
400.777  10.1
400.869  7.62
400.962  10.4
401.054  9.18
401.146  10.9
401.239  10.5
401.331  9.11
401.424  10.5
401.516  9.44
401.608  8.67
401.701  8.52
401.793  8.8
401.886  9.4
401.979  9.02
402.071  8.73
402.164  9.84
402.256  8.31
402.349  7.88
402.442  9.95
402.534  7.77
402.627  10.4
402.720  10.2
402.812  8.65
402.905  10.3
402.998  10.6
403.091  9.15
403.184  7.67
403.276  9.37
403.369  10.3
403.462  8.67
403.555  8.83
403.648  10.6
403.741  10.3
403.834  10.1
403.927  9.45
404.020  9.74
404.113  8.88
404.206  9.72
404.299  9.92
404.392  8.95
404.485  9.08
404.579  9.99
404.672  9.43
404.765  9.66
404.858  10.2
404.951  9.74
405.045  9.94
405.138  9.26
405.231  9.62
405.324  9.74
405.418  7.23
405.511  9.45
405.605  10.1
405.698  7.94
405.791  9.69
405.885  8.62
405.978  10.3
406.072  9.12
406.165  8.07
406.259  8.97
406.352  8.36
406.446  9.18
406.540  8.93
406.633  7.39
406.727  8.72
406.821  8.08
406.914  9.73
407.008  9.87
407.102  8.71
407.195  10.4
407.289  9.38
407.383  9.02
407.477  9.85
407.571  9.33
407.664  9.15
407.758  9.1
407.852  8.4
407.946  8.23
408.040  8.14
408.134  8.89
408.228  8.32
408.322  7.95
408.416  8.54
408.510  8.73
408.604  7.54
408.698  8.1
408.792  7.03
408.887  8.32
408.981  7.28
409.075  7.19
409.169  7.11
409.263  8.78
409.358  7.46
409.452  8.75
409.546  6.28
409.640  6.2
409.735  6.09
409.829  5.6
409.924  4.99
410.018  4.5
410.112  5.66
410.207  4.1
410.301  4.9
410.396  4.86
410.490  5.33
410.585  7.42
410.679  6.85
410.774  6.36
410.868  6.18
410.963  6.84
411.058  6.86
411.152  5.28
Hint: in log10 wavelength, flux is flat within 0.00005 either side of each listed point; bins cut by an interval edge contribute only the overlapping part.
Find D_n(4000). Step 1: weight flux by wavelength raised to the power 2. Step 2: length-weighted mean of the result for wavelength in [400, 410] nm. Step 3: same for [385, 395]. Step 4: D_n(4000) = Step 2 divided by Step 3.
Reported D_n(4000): 1.34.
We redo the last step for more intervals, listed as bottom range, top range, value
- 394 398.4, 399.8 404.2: 1.43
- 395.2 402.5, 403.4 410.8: 1.11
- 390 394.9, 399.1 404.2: 1.29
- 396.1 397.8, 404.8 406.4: 1.88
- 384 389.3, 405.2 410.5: 1.32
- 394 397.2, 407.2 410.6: 1.17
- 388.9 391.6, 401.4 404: 1.43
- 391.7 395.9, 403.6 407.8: 1.32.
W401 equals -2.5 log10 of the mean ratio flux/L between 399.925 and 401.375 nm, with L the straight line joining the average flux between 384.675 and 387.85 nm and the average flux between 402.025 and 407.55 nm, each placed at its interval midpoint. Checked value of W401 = -0.06 mag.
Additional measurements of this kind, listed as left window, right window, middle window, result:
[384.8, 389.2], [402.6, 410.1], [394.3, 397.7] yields 0.18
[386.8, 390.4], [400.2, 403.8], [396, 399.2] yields 0.28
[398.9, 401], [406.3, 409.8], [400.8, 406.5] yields -0.06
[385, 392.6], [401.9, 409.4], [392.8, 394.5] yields 0.14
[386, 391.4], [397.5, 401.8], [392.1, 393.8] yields 0.14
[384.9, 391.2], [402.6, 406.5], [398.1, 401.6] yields -0.04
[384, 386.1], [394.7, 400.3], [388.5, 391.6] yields 0.10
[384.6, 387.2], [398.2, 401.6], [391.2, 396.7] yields 0.18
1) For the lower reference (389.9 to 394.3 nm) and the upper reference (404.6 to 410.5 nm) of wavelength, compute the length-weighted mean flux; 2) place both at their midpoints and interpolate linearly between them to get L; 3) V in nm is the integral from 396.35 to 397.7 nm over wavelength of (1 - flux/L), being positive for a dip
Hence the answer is 0.50 nm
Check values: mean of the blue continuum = 7.45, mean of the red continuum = 8.2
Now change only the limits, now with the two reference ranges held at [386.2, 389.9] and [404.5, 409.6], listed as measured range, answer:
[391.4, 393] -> -0.196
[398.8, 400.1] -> -0.225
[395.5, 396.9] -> 0.278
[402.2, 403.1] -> -0.121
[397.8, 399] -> -0.009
